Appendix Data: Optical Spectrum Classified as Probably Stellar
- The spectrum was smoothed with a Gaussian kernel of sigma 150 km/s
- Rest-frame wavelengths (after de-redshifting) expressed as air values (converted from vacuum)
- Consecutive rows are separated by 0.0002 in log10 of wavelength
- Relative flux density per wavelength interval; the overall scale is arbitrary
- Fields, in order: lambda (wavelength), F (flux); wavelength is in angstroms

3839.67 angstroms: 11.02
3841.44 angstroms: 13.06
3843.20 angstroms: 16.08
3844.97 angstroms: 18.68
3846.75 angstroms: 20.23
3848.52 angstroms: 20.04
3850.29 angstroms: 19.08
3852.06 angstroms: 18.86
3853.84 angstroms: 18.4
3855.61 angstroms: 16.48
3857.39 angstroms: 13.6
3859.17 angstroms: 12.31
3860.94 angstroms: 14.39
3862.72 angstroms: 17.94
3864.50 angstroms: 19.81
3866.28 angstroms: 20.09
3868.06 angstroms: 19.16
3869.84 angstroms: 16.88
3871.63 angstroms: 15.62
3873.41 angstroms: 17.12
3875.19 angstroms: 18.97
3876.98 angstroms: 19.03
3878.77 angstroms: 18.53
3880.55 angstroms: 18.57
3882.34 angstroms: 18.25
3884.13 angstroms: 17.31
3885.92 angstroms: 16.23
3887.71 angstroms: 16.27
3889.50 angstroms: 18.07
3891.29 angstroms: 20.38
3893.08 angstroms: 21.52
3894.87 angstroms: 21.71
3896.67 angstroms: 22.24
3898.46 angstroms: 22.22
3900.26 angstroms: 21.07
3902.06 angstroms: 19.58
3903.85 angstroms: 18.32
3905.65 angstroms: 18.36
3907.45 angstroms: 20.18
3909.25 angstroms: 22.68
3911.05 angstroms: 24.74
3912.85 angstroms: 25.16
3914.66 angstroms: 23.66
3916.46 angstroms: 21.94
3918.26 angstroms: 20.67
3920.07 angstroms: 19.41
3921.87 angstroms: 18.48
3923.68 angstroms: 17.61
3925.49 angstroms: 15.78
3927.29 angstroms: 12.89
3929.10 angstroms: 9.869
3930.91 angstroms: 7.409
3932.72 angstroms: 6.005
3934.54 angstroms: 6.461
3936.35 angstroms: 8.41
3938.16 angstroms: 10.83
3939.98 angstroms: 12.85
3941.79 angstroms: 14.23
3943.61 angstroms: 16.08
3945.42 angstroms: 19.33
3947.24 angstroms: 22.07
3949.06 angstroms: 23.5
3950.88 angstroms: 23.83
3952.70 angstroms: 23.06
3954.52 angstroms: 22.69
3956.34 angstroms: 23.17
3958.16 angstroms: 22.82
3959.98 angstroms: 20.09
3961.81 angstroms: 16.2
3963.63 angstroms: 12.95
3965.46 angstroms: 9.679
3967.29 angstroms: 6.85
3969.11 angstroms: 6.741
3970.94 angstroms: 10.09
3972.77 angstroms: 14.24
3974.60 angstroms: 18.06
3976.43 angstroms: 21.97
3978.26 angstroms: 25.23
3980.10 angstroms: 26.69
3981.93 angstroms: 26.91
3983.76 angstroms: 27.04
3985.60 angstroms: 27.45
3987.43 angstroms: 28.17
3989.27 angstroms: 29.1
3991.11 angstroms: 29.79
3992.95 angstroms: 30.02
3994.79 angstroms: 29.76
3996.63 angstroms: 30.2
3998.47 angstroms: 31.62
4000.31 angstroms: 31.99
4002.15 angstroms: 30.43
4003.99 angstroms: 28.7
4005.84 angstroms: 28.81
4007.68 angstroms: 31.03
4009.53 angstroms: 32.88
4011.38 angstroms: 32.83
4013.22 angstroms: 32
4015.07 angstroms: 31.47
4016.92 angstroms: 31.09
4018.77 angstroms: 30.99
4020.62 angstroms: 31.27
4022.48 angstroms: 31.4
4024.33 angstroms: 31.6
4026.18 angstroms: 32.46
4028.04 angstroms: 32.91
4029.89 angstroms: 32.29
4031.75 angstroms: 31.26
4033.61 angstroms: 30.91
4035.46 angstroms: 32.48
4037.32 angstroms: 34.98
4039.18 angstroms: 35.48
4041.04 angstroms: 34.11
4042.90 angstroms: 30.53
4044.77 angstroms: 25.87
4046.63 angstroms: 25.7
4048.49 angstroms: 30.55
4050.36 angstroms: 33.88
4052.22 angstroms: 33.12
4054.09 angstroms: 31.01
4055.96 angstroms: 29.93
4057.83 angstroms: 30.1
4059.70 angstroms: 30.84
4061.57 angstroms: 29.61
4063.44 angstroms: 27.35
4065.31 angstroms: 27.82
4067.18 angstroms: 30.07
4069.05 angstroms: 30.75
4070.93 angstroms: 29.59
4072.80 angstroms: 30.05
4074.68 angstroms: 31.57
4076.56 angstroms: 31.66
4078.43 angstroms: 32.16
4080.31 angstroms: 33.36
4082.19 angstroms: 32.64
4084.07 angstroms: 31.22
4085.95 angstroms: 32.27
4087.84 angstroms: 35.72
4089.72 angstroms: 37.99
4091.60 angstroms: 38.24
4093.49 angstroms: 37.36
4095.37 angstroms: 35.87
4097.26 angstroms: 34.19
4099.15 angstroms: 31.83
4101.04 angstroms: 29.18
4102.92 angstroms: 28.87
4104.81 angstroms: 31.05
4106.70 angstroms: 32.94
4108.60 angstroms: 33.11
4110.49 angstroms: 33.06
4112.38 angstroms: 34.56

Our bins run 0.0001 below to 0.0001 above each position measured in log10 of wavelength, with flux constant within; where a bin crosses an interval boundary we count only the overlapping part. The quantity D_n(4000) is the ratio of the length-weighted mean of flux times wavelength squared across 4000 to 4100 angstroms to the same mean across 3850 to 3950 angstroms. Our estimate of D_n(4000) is 1.95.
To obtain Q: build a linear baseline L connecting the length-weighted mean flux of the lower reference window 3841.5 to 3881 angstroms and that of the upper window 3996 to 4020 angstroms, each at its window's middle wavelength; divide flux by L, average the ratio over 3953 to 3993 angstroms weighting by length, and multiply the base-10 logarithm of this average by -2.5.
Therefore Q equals 0.34 mag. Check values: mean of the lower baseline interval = 17.6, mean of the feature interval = 20.6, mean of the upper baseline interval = 31.1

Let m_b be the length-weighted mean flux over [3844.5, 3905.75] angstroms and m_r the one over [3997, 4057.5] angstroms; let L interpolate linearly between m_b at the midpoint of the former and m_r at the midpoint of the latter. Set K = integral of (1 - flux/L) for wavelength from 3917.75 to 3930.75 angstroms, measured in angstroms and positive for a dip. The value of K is 3.92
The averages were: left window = 18.4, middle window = 15.7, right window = 31.4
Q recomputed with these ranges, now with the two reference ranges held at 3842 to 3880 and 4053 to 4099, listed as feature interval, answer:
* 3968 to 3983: 0.34 mag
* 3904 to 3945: 0.32 mag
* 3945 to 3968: 0.25 mag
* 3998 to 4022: -0.13 mag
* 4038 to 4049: -0.02 mag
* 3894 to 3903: -0.06 mag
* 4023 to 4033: -0.11 mag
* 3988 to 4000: -0.13 mag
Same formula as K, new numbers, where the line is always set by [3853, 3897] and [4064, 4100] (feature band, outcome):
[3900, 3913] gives -0.6 angstroms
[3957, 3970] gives 5.6 angstroms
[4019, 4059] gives -2.5 angstroms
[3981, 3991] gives -0.8 angstroms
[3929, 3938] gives 5.9 angstroms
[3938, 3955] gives 3.0 angstroms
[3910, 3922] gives -0.8 angstroms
